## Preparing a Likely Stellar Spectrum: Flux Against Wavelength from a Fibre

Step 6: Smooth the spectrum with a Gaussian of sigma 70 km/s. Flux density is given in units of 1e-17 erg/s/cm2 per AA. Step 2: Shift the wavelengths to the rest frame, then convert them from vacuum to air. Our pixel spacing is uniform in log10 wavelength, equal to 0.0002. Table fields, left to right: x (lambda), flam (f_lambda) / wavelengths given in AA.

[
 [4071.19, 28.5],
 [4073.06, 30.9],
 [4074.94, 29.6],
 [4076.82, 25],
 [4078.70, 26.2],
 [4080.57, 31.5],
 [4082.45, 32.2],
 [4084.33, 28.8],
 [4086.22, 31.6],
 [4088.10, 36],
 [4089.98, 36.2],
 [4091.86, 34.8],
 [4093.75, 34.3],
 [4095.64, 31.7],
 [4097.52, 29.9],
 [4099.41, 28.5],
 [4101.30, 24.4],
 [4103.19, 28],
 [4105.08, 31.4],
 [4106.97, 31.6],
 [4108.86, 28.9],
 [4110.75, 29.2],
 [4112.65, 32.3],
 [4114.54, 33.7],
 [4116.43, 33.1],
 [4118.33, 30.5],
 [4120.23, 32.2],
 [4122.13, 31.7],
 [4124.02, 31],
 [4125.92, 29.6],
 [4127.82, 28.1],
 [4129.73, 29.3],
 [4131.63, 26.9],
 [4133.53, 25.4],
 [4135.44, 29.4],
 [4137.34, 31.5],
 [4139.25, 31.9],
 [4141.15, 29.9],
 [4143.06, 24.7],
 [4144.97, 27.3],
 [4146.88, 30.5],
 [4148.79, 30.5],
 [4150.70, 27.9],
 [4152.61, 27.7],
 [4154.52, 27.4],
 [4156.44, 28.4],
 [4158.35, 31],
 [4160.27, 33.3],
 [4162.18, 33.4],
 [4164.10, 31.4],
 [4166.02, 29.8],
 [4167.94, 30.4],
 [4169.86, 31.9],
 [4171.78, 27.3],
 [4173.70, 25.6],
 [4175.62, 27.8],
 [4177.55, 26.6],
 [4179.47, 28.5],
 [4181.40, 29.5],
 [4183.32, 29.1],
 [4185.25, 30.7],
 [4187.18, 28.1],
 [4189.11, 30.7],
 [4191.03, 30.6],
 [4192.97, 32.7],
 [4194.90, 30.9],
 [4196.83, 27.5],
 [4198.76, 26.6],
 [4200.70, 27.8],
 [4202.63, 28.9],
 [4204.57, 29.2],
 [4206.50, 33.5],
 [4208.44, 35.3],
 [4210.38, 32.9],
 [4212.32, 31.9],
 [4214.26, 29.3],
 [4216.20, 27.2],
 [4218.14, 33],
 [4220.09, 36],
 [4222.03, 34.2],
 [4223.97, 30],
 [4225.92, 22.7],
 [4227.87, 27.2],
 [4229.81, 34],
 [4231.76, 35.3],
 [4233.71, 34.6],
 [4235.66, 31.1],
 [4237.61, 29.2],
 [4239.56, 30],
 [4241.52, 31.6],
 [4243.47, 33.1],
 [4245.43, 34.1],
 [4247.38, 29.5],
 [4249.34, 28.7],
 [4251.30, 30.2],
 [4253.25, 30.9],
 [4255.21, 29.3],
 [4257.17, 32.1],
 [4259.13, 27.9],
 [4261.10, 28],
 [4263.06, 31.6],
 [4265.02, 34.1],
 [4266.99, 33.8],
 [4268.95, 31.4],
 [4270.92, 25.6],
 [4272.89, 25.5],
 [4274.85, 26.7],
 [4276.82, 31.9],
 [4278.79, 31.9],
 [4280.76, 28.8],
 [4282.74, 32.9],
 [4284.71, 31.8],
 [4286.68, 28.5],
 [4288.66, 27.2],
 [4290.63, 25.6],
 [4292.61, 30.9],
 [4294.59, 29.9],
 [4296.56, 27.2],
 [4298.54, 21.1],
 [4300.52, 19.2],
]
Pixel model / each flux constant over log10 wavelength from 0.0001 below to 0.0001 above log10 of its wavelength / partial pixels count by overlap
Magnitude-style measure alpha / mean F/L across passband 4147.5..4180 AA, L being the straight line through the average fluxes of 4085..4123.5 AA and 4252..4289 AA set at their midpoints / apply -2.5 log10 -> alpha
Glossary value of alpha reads 0.06 mag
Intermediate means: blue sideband 31.5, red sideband 30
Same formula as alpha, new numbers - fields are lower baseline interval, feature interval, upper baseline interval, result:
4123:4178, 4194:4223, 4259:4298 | -0.06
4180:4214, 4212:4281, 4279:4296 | -0.03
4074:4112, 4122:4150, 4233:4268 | 0.06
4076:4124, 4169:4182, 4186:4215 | 0.09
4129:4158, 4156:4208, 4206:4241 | 0.01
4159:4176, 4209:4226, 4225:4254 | -0.02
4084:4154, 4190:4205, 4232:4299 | 0.03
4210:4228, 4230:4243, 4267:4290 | -0.07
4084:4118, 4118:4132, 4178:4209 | 0.04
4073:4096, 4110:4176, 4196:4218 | 0.04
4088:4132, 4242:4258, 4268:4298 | -0.06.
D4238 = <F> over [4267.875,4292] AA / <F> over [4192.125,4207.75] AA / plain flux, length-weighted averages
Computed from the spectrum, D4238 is 1.0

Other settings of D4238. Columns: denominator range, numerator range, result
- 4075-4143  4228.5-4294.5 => 1.00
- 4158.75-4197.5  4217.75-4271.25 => 1.04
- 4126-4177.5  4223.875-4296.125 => 1.04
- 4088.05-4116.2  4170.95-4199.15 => 0.92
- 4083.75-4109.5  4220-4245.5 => 1.01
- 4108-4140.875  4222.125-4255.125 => 1.02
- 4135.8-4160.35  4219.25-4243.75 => 1.07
